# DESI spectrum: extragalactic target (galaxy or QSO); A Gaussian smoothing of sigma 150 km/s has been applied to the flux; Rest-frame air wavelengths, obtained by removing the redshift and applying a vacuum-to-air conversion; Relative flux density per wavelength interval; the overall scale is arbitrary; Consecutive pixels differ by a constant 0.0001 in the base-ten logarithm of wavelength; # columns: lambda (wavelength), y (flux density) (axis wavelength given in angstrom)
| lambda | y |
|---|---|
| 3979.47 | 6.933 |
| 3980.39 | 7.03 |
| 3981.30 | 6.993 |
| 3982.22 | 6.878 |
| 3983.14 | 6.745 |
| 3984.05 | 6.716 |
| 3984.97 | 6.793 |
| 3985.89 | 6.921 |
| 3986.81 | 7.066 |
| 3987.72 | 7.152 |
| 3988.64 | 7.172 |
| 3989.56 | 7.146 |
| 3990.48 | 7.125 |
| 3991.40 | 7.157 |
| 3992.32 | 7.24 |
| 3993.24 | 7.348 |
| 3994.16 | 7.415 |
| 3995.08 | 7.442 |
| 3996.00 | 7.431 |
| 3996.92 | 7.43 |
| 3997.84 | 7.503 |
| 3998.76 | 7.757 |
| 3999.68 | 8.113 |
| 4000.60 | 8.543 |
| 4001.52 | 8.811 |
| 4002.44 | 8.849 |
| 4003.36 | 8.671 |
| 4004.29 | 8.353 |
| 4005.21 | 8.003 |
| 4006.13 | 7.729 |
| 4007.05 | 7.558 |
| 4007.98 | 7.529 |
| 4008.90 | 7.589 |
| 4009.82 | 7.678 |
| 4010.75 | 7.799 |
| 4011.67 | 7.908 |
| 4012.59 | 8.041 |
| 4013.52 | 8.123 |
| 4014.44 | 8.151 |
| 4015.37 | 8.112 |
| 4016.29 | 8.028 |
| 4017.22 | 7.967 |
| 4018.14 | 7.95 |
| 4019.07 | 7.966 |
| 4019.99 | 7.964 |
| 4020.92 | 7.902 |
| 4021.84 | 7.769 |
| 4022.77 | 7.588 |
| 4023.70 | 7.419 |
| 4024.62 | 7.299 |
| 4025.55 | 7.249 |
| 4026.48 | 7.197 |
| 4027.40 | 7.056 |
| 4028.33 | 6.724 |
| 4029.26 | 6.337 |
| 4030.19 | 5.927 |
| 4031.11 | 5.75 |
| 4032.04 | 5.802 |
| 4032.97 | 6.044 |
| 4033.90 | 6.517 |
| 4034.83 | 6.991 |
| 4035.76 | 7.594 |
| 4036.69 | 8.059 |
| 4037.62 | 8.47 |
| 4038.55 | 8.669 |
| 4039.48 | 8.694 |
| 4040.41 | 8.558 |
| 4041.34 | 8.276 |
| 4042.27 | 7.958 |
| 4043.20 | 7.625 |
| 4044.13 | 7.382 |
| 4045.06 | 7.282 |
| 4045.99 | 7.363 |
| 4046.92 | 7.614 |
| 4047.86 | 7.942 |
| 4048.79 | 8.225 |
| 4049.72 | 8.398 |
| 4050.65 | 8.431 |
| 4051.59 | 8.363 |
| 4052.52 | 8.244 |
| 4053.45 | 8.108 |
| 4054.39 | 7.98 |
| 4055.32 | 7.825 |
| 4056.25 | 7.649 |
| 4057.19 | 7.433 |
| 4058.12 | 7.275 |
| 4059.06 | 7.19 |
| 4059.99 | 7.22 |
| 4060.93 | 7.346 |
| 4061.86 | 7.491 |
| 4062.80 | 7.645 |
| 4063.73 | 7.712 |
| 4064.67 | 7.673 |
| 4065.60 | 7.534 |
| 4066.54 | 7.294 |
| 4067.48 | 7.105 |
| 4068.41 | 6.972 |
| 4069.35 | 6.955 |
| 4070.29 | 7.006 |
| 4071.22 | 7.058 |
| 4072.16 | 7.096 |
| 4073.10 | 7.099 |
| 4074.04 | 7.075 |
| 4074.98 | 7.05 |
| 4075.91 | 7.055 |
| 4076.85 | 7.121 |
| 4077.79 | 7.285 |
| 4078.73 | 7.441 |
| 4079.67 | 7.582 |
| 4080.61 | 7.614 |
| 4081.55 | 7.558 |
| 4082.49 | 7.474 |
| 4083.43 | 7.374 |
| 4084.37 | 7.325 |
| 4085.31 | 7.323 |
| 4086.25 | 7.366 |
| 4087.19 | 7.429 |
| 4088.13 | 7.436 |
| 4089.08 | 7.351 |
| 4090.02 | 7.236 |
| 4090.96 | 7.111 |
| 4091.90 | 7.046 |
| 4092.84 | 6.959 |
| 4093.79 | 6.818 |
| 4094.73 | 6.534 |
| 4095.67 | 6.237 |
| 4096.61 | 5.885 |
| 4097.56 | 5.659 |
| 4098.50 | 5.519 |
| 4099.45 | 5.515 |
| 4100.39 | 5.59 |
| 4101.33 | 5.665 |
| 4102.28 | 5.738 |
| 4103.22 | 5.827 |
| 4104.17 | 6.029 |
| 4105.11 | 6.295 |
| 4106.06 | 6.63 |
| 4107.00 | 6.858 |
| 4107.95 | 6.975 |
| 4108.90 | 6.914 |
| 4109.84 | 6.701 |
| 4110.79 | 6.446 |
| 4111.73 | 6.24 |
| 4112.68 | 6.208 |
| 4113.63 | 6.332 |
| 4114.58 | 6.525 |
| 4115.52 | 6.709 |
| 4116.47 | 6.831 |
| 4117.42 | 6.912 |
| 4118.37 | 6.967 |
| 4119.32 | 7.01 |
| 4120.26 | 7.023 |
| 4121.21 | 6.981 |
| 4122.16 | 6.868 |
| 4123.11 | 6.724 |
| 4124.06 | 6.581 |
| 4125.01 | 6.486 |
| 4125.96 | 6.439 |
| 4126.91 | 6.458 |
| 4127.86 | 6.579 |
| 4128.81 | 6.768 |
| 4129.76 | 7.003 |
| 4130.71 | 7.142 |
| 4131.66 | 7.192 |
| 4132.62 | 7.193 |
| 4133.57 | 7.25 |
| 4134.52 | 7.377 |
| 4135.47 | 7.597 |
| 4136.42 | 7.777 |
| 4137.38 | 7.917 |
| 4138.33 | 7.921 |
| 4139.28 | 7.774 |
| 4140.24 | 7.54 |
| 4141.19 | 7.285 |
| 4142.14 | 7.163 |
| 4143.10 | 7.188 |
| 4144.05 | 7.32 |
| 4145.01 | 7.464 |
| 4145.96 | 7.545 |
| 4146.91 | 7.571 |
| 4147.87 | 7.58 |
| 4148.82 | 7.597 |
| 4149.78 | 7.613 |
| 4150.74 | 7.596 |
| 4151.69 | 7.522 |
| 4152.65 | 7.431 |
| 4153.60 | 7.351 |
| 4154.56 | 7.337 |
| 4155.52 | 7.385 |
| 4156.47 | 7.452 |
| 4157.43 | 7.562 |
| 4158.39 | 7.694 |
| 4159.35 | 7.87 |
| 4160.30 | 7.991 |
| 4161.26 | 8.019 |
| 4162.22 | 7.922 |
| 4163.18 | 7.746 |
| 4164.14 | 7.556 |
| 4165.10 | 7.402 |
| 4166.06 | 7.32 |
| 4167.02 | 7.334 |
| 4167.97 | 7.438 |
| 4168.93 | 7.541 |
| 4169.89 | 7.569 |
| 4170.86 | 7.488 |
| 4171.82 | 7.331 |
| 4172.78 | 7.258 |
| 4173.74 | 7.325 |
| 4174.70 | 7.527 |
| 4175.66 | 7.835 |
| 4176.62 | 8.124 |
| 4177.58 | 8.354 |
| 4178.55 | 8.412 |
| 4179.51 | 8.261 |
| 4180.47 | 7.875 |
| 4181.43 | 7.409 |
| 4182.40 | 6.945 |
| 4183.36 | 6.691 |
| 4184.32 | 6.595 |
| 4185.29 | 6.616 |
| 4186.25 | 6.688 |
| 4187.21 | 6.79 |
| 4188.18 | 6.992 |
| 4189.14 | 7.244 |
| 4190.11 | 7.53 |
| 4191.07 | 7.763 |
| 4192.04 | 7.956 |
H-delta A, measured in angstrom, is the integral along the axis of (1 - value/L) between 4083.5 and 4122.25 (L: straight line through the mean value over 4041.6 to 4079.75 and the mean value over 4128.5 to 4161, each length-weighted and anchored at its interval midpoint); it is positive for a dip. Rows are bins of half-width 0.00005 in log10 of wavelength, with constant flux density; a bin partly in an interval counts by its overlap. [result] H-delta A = 4.56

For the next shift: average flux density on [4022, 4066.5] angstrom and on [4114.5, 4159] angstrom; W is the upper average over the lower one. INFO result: 1.0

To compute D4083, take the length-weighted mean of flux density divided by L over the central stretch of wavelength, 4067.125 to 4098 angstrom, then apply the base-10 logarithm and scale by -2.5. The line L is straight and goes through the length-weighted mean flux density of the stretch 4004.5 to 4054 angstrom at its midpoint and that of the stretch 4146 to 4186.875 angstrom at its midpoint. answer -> 0.08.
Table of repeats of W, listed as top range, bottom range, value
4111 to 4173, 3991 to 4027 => 0.93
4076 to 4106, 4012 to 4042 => 0.90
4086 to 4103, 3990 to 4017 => 0.83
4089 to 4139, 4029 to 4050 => 0.90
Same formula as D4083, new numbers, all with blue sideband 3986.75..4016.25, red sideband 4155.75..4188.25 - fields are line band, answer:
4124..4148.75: 0.04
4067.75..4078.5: 0.08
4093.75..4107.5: 0.25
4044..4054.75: -0.04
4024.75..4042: 0.07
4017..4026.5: 0.01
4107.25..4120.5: 0.14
